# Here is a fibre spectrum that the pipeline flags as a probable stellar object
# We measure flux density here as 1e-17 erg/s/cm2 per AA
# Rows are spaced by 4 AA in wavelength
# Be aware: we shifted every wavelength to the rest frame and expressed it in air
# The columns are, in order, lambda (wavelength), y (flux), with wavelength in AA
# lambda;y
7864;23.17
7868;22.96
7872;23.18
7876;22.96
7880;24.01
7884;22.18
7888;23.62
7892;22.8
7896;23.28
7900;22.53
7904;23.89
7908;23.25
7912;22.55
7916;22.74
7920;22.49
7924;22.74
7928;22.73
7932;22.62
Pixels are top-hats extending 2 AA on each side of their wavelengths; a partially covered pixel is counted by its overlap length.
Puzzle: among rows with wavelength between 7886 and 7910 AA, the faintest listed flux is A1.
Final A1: 22.53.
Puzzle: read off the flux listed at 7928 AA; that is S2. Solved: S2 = 22.73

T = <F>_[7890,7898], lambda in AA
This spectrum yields 23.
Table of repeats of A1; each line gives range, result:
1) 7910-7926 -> 22.49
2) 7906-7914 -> 22.55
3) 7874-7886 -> 22.18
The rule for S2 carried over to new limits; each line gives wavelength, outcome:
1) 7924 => 22.74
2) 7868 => 22.96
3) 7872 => 23.18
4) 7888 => 23.62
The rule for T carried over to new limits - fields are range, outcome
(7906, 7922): 22.8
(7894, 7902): 22.9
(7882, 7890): 22.9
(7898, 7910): 23.2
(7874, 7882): 23.5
